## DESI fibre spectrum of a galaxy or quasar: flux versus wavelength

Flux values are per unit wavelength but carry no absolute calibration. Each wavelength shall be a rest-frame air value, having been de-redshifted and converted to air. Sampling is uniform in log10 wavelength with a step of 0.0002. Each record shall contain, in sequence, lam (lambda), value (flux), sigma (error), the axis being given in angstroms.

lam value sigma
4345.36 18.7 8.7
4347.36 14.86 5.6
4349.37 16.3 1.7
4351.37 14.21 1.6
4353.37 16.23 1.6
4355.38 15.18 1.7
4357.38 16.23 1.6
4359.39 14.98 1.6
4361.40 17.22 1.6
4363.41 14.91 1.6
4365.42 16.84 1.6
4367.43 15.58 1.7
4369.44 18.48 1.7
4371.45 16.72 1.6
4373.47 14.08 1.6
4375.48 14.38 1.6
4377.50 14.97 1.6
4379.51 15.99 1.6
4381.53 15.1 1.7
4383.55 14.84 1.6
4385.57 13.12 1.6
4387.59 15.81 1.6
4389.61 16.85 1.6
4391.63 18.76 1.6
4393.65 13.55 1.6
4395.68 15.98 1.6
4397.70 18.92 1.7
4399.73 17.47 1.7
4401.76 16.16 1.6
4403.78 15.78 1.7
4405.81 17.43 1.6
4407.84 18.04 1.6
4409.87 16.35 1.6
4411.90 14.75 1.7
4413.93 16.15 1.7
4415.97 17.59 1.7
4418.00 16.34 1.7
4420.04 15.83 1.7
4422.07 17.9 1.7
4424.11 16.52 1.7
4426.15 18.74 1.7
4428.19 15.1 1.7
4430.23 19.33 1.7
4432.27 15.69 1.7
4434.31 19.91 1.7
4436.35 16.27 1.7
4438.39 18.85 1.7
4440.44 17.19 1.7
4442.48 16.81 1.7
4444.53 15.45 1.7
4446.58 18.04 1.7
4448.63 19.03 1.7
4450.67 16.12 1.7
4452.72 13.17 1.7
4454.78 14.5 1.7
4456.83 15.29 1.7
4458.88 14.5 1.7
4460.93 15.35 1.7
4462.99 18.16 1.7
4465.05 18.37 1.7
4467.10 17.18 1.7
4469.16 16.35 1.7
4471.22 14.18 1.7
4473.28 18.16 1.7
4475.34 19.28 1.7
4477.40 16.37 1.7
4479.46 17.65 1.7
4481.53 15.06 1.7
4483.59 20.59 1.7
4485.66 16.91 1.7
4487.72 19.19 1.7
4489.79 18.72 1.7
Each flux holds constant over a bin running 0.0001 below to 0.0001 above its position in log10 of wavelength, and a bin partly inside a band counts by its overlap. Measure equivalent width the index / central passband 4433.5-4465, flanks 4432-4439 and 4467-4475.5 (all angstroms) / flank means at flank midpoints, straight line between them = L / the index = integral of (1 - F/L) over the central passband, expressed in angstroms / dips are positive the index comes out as 1.5 angstroms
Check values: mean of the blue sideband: 17.8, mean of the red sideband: 16.8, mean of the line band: 16.6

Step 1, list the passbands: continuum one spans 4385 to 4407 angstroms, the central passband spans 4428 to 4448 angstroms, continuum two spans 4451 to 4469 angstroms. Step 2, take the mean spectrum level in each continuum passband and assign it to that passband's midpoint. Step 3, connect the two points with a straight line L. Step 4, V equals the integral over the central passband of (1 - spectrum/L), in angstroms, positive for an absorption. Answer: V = -1.7 angstroms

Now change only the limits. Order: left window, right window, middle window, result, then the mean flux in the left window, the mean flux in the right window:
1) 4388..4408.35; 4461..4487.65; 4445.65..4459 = 1.02 angstroms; 16.8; 17.3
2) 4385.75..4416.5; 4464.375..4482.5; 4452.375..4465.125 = 0.99 angstroms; 16.5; 16.9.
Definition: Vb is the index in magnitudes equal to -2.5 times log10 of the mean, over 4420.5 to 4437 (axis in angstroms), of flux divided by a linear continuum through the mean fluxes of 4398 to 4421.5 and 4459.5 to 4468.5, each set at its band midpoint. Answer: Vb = -0.04 mag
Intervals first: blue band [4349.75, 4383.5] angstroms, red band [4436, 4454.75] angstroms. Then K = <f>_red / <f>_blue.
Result 1.06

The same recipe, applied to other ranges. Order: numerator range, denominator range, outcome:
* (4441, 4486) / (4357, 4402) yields 1.05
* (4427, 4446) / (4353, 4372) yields 1.06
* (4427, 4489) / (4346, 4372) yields 1.06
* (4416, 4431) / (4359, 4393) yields 1.08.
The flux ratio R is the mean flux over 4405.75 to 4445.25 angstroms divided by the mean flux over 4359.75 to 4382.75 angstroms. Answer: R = 1.1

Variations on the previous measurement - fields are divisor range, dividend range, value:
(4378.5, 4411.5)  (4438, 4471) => 1.01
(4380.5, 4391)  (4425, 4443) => 1.15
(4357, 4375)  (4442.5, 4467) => 1.01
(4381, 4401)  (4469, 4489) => 1.09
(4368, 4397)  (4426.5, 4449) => 1.11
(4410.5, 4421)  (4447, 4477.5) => 1.02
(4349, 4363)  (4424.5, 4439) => 1.12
